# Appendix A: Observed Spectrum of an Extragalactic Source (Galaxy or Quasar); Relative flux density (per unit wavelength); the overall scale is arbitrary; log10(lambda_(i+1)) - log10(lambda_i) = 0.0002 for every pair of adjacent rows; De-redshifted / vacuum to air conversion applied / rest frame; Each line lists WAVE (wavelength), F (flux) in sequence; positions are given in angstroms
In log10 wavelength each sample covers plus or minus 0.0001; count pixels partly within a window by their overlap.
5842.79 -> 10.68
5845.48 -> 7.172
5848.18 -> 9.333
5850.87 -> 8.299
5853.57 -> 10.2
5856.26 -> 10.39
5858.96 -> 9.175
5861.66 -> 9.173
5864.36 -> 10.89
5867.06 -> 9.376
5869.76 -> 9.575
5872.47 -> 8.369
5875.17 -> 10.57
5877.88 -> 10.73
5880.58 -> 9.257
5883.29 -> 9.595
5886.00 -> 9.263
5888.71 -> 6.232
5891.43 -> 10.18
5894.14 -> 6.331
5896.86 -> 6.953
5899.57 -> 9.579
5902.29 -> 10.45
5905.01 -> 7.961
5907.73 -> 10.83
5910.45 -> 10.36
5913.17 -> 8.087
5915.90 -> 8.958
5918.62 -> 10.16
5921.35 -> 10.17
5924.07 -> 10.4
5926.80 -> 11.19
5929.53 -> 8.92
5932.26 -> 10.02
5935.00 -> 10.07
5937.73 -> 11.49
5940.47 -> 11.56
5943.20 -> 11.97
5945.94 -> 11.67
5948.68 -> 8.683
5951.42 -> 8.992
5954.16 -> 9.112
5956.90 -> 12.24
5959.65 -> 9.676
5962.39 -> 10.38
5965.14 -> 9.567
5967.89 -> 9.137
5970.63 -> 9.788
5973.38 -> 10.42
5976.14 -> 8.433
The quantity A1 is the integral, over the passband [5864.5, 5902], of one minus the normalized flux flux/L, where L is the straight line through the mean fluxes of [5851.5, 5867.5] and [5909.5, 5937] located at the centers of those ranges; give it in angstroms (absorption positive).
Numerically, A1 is 3.1 angstroms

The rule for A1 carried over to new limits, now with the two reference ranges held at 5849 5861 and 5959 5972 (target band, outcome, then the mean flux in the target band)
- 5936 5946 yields -2.0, 11.6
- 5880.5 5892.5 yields 0.9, 8.83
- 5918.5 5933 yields -0.8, 10.1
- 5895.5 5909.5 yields 0.6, 9.19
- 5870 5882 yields -0.2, 9.72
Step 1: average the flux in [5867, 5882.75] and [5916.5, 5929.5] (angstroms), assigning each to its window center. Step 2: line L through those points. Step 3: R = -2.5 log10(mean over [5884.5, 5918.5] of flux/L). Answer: 0.14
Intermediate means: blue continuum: 9.67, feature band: 8.82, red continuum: 10.2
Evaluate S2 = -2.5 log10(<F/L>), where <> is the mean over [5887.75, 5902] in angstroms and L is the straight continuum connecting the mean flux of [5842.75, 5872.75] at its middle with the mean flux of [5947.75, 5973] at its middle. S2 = 0.176 mag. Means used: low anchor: 9.36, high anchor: 9.78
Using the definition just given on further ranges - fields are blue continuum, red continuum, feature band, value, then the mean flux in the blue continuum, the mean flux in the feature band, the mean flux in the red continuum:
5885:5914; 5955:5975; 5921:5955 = -0.09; 8.75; 10.4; 10.1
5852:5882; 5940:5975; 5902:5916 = 0.06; 9.78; 9.4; 10.2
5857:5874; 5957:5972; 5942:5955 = -0.03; 9.47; 10.1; 9.93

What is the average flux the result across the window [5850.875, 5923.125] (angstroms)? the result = 9.33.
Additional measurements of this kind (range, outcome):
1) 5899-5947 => 10.2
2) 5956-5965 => 10.5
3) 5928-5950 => 10.6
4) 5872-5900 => 8.81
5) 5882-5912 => 8.88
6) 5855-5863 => 9.57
